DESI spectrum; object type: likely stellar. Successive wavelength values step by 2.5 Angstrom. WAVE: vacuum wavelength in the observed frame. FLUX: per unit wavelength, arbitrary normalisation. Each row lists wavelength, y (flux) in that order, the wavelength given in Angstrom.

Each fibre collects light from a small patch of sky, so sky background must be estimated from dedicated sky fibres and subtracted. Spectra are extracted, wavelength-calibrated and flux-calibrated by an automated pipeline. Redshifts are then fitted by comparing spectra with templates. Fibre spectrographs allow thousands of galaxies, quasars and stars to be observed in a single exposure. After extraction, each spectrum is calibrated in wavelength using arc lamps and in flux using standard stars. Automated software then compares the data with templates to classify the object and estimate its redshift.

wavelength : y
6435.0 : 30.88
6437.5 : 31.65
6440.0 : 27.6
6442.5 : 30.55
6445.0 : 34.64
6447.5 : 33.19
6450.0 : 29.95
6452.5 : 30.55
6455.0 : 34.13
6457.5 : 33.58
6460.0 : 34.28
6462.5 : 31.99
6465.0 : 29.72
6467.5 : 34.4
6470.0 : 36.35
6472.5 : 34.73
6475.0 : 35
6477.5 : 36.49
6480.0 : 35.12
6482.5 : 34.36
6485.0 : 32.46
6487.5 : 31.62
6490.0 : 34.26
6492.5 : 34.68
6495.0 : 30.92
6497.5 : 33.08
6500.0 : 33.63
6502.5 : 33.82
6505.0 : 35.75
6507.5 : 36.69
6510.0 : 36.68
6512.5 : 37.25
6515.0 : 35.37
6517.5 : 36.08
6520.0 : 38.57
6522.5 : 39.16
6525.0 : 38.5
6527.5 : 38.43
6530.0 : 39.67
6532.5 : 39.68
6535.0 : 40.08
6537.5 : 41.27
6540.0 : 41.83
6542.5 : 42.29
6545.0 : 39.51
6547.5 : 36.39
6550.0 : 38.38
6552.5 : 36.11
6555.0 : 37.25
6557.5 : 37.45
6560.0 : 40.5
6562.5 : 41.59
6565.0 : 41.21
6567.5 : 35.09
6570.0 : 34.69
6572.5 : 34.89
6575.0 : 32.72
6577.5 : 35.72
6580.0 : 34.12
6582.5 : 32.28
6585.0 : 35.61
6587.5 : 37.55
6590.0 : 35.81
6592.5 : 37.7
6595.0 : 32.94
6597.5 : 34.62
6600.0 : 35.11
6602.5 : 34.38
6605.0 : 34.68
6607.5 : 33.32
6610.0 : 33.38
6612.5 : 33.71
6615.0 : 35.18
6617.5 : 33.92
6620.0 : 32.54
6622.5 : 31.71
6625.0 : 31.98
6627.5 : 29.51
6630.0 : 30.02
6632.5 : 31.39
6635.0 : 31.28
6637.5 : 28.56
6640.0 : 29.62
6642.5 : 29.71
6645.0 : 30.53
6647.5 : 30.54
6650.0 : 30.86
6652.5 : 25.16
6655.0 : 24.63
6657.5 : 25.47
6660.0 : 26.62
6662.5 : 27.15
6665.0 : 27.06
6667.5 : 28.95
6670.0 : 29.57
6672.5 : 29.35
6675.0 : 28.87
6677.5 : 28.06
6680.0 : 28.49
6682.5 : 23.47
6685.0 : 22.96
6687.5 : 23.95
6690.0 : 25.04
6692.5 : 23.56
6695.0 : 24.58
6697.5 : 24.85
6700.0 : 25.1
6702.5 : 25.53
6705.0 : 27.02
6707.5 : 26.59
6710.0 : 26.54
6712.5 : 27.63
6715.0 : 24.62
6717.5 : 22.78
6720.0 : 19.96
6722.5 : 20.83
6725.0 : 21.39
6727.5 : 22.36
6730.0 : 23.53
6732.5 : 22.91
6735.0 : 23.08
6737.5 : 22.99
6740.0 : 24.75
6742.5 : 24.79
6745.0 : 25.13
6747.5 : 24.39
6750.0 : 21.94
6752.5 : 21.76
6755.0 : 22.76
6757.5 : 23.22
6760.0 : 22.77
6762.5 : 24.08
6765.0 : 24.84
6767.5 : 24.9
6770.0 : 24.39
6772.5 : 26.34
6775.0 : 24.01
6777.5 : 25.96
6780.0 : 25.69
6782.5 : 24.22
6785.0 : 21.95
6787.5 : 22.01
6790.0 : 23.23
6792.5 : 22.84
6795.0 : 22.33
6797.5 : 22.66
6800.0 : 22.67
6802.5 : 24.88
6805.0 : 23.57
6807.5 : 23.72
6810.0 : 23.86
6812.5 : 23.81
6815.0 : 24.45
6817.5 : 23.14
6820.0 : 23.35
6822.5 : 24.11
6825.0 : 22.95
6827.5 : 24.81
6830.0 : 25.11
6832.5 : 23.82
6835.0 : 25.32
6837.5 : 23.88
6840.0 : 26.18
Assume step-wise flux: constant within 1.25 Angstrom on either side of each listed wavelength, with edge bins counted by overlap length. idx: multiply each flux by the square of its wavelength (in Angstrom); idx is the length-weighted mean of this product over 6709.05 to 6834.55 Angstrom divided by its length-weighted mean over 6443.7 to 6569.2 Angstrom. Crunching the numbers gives 0.7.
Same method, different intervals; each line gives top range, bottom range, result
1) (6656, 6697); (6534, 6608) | 0.74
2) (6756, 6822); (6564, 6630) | 0.74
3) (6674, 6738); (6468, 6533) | 0.73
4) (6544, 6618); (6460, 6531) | 1.05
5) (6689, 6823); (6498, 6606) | 0.69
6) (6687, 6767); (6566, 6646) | 0.75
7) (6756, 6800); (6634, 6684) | 0.88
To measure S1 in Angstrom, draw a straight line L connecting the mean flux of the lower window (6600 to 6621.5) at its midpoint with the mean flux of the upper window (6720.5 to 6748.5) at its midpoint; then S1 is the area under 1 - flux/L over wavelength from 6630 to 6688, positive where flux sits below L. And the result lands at 3.37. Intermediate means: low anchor 33.9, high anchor 23.2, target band 28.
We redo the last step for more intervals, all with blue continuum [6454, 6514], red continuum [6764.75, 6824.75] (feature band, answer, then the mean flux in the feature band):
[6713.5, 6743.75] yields 3.68 Angstrom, 22.9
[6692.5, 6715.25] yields 0.94 Angstrom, 25.8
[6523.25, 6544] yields -4.87 Angstrom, 40.2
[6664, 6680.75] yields -0.44 Angstrom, 28.6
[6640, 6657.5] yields 0.18 Angstrom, 28.4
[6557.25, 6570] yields -2.95 Angstrom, 38.9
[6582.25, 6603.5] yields -3.25 Angstrom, 35.3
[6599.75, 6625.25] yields -3.16 Angstrom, 33.6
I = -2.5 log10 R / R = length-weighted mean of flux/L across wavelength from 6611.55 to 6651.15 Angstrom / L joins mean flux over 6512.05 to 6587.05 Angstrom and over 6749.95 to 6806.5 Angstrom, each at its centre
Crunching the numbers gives 0.048 mag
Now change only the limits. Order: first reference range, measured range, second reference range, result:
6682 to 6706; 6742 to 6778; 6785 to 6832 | -0.003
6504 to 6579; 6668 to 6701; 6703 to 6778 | 0.074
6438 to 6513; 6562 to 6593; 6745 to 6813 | -0.187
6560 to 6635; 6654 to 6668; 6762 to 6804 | 0.162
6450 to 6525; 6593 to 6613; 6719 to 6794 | -0.150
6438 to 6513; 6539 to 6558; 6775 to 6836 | -0.227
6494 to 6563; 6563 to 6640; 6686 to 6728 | -0.054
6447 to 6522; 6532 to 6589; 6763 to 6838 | -0.184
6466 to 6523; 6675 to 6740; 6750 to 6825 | 0.100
